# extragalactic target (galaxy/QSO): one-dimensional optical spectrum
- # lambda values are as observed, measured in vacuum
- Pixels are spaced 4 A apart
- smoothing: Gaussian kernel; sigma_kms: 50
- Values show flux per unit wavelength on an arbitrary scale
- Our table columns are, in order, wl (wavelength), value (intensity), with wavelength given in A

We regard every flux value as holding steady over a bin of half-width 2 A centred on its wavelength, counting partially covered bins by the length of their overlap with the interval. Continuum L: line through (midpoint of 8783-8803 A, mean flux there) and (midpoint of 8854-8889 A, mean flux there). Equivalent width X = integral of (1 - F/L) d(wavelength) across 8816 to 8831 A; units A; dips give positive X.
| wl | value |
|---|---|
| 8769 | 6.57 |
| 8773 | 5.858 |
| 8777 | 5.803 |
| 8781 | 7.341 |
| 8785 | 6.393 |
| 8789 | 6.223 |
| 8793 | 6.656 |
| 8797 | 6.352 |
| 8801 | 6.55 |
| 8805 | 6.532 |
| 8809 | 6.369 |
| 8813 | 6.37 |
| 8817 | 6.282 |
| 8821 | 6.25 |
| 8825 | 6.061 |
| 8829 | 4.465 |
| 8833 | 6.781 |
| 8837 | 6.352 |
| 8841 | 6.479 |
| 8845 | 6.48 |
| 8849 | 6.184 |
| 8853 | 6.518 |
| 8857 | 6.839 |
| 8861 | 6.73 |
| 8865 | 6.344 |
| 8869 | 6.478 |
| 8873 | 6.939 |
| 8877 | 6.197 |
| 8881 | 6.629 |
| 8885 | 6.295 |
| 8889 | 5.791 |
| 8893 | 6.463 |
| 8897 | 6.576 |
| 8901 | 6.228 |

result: 1.7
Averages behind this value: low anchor 6.43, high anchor 6.51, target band 5.73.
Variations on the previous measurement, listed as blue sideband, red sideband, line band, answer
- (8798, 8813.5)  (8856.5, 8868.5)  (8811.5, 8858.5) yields 2.0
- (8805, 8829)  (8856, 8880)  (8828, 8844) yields 0.4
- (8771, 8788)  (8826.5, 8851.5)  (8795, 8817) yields -0.6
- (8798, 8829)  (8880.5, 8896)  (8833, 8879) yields -1.9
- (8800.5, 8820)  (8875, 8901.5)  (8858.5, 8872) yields -0.5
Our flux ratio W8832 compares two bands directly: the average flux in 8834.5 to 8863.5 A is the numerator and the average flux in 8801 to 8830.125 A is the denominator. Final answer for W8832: 1.1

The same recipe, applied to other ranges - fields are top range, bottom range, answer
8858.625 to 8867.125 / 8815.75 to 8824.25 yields 1.05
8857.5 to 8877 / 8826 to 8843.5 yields 1.09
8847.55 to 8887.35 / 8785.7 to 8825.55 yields 1.02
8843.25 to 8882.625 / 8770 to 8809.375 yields 1.02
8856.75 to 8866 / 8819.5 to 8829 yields 1.14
